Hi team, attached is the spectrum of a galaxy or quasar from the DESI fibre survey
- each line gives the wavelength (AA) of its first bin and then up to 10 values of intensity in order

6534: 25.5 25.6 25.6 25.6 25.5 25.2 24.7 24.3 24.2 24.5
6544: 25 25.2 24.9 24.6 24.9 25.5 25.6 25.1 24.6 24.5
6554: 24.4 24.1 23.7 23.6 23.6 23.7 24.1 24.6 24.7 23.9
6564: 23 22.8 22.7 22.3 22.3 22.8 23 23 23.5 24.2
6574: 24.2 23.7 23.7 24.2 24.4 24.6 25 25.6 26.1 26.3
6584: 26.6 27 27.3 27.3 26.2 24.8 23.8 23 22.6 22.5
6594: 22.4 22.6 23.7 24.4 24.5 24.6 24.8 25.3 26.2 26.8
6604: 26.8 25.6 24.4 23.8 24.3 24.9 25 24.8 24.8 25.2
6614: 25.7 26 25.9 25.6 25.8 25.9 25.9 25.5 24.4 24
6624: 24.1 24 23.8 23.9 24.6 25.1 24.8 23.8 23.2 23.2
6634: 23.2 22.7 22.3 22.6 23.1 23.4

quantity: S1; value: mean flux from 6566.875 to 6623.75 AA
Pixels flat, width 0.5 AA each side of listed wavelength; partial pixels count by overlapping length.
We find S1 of 24.7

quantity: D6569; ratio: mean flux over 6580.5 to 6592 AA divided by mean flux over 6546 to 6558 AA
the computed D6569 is 1.0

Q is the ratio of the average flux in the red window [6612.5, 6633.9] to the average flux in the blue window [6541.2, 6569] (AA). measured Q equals 1.03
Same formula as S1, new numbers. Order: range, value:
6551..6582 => 23.9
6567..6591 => 24.7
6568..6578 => 23.6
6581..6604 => 25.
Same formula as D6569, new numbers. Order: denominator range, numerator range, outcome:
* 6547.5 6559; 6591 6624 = 1.01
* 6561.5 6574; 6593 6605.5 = 1.06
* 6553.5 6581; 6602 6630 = 1.06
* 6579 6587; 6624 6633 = 0.92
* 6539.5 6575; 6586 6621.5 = 1.04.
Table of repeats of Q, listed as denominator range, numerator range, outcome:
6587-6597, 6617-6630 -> 1.04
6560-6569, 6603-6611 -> 1.08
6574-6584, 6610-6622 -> 1.02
